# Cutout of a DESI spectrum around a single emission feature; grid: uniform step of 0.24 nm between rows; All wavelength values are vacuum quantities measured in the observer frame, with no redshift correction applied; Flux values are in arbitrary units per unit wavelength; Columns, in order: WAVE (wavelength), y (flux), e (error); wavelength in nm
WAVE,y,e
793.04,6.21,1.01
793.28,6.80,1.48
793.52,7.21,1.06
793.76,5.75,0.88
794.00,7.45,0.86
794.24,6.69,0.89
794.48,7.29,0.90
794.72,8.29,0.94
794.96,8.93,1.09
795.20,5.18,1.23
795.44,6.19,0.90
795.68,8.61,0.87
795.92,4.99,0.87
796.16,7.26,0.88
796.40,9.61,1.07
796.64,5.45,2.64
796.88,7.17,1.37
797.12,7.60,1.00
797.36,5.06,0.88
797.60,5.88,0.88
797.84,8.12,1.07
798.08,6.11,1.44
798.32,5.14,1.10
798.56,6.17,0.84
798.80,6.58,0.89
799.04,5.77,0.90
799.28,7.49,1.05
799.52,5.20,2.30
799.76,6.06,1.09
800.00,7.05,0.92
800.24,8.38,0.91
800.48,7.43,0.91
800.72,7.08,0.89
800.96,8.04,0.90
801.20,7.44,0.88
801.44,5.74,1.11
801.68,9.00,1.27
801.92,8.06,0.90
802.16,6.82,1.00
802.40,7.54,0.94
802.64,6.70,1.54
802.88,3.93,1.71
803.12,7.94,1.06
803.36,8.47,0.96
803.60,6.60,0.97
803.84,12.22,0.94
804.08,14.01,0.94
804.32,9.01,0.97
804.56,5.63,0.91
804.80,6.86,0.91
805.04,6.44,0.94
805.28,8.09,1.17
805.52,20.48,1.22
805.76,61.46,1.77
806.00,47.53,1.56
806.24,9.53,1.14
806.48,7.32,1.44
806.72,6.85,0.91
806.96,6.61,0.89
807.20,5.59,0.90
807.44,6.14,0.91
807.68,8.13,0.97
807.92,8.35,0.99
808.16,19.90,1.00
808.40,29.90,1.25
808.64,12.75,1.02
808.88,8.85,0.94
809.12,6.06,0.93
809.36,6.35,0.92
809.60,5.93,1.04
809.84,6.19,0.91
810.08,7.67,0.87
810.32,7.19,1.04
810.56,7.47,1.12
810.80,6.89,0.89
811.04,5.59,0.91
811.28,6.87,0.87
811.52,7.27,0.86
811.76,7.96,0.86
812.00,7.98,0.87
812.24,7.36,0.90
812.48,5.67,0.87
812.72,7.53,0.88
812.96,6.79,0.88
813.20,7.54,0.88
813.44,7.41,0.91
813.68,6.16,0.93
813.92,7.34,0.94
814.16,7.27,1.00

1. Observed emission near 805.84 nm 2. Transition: H-alpha 6563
